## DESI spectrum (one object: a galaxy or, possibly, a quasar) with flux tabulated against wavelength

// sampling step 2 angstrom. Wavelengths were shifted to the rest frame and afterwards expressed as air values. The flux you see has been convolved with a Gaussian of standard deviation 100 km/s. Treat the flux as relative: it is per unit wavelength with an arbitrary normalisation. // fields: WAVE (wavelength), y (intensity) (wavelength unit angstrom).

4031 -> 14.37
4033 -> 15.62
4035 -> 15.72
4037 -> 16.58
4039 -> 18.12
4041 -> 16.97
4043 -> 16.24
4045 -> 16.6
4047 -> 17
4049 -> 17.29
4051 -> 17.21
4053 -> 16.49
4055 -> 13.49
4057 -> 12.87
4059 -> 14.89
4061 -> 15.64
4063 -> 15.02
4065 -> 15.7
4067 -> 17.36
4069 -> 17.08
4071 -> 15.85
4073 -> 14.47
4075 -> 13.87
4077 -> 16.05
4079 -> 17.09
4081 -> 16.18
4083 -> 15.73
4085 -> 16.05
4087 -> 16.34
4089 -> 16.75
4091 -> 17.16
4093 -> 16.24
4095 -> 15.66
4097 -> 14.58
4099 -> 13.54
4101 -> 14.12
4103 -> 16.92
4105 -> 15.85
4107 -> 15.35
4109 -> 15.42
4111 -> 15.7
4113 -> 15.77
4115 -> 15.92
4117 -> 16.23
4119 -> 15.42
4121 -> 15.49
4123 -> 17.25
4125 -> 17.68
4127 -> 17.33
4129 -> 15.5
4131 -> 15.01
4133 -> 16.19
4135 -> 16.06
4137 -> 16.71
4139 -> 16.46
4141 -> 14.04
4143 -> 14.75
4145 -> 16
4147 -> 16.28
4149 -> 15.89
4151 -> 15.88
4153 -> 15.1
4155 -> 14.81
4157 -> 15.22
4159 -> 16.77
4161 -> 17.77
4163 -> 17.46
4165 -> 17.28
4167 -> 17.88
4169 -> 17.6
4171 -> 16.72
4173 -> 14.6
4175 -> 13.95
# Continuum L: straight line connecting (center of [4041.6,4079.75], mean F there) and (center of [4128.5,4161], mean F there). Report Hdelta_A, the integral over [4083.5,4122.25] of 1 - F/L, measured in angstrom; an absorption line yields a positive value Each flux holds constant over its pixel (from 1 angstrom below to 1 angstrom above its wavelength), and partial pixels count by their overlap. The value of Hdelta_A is 0.1 angstrom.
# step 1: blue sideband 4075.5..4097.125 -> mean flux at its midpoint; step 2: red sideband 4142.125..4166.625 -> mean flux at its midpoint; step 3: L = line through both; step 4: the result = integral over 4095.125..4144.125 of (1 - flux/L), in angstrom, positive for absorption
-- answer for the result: 1.4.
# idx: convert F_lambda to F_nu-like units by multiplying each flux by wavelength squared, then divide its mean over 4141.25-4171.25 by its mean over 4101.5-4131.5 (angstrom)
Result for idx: 1.04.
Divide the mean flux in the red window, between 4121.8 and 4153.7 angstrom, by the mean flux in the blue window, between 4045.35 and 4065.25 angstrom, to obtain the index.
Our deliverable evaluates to 1.03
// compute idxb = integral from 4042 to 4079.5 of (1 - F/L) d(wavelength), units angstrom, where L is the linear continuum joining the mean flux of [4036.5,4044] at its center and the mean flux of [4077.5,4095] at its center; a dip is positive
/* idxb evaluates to 2.1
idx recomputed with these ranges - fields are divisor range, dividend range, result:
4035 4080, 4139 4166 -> 1.05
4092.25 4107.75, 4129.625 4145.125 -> 1.04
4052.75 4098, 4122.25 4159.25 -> 1.05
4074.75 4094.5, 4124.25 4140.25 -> 1.03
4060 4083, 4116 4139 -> 1.06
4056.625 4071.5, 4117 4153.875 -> 1.06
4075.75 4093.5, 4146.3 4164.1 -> 1.02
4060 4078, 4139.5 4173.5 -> 1.08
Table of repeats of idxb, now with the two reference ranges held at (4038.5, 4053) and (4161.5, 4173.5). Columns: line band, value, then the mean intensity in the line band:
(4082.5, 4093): 0.4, 16.4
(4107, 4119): 0.9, 15.7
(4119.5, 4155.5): 2.4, 15.9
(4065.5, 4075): 0.6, 15.9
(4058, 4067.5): 0.8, 15.6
